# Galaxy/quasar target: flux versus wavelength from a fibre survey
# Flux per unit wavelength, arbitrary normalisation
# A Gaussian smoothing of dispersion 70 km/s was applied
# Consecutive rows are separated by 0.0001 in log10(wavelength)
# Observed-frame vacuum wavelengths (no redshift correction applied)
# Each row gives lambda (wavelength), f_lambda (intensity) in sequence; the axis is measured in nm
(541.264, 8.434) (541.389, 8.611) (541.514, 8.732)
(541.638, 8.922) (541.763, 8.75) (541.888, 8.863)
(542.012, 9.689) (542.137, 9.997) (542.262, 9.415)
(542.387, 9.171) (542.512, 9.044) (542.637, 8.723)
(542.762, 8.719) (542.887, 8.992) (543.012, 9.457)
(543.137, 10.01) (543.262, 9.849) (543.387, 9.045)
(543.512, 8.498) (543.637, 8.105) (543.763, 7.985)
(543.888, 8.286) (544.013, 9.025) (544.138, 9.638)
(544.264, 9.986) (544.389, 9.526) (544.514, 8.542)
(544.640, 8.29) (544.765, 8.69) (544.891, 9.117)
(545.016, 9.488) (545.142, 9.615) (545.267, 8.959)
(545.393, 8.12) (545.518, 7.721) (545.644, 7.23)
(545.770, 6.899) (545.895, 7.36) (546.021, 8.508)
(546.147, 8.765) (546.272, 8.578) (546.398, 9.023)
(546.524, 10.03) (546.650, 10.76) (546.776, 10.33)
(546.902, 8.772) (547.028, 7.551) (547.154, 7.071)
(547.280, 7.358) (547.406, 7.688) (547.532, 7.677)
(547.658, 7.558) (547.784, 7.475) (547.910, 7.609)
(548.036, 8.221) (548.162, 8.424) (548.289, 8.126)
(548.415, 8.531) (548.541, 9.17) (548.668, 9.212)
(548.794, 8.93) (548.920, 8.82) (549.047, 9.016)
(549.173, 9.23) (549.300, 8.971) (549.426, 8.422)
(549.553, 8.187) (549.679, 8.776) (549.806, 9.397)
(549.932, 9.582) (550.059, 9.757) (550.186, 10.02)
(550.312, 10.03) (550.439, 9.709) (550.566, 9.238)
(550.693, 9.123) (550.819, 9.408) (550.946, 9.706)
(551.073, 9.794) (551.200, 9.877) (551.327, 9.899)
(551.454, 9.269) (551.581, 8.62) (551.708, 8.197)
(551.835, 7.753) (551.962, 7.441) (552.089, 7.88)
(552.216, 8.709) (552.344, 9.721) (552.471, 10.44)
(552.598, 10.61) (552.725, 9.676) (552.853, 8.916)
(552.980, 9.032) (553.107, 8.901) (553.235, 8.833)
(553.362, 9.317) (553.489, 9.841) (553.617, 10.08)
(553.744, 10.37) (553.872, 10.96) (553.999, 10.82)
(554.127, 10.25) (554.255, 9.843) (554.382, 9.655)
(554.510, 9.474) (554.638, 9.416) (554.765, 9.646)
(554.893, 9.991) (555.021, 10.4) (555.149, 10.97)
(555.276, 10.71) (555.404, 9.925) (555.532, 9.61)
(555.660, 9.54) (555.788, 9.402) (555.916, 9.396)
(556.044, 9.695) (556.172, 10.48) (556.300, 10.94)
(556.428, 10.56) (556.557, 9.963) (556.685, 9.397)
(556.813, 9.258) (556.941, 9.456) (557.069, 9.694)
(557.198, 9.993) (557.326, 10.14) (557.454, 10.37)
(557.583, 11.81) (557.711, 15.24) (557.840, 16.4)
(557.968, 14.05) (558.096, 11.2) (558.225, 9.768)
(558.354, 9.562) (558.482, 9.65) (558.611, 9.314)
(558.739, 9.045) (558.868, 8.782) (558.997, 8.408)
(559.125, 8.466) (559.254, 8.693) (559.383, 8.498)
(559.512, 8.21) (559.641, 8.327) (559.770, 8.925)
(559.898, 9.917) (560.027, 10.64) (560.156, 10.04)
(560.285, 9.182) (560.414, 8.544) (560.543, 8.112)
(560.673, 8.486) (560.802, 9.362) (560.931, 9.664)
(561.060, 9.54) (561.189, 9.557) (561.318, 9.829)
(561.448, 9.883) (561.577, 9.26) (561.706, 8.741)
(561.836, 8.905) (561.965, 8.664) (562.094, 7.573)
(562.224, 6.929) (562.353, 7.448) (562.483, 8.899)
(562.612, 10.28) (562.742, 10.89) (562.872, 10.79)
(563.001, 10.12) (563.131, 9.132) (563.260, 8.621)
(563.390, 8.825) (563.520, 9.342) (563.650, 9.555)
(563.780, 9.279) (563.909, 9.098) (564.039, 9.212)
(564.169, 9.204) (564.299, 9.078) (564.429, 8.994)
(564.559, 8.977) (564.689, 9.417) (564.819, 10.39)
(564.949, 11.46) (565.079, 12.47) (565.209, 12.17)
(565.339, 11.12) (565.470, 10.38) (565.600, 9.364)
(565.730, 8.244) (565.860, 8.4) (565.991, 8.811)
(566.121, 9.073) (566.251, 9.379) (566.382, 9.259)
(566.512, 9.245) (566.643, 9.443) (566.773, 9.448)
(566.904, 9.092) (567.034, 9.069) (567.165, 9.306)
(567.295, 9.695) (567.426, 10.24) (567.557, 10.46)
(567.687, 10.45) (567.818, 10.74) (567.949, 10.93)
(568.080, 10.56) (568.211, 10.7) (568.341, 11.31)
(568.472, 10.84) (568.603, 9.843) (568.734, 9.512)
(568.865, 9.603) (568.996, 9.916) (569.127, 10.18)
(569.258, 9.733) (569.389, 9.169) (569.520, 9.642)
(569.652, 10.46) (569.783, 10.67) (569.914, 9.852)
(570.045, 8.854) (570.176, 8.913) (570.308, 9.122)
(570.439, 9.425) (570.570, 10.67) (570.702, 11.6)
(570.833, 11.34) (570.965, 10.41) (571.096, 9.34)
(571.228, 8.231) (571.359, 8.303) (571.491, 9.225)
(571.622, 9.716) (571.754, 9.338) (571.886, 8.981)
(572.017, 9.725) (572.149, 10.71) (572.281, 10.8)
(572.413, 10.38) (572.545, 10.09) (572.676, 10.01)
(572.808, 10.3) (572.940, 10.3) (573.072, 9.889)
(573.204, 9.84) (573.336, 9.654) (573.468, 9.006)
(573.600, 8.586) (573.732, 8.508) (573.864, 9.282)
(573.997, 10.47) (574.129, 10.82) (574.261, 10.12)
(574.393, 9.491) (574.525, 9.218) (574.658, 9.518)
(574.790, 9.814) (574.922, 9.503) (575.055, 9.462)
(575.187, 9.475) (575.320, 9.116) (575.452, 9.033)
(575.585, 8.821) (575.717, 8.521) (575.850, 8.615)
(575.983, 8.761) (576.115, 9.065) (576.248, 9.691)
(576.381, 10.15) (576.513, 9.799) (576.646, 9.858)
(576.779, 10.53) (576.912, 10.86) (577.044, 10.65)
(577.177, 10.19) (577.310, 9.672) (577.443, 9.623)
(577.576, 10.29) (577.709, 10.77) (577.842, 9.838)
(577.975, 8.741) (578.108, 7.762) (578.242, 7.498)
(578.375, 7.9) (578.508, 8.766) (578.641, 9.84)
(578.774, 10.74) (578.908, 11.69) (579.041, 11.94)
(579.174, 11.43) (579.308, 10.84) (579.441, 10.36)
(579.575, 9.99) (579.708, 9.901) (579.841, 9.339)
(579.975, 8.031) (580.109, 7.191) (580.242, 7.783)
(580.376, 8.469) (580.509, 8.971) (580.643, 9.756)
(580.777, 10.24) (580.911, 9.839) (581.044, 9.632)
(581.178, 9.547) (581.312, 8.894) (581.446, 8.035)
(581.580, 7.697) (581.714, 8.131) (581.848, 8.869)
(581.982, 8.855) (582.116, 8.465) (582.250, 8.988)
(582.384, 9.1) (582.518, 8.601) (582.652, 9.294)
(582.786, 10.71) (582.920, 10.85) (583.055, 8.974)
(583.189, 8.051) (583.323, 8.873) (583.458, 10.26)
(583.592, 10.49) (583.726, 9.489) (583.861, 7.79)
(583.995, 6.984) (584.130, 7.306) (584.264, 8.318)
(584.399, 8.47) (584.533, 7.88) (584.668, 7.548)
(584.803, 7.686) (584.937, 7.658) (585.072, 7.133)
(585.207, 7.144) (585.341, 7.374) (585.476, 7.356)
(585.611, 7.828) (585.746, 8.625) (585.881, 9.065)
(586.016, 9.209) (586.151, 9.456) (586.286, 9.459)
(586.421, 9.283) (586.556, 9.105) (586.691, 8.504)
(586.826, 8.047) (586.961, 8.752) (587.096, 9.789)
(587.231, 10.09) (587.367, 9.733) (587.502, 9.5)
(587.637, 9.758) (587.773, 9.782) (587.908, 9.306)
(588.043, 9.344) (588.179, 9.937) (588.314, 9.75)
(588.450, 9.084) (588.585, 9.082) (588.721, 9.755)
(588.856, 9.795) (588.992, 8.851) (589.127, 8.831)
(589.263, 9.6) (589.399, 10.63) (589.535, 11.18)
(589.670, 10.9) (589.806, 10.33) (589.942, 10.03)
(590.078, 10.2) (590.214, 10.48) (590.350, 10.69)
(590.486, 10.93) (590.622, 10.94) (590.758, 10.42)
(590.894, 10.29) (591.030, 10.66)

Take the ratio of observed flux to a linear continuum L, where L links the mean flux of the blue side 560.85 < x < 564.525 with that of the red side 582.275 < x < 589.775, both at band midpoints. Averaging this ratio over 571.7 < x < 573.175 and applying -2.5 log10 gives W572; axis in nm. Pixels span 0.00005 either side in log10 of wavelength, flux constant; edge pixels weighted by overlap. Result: -0.11 mag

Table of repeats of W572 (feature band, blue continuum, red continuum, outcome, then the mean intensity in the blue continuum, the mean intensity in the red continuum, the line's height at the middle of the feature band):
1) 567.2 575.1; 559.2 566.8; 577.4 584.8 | -0.072 mag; 9.35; 9.14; 9.25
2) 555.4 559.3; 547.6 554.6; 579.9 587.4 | -0.133 mag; 9.18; 8.7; 9.09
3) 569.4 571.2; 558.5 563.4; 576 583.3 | -0.079 mag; 9.07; 9.45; 9.26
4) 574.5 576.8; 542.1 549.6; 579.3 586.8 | -0.074 mag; 8.69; 8.76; 8.74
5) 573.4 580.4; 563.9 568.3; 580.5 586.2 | -0.050 mag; 9.84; 8.68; 9.11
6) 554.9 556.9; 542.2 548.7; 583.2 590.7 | -0.143 mag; 8.65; 9.15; 8.77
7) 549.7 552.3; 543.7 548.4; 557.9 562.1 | -0.046 mag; 8.49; 9.33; 8.79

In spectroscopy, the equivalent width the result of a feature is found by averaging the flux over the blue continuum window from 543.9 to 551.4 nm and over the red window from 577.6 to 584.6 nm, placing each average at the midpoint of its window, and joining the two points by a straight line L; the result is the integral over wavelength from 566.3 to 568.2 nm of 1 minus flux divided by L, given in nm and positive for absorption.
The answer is -0.18 nm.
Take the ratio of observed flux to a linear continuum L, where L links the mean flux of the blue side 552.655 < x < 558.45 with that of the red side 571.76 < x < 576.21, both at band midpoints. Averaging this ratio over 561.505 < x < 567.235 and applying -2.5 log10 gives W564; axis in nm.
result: 0.06 mag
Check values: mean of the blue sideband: 10.3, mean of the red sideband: 9.57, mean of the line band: 9.4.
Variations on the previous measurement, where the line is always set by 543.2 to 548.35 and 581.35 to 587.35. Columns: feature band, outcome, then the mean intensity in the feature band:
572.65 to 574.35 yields -0.13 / 9.74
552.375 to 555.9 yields -0.16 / 9.87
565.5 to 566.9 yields -0.06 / 9.1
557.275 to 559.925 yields -0.19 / 10.2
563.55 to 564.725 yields -0.08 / 9.2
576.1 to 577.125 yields -0.18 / 10.1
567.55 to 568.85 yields -0.22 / 10.5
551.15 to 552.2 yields -0.01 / 8.61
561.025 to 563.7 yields -0.07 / 9.17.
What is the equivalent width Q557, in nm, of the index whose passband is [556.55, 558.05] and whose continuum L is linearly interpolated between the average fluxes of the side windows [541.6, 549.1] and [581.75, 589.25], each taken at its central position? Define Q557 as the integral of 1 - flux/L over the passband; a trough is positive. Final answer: -0.45 nm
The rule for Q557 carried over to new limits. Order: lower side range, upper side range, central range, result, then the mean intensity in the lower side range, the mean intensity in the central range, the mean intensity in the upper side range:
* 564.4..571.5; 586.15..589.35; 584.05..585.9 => 0.33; 9.89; 7.77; 9.36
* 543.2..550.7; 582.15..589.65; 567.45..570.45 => -0.40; 8.72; 10.1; 8.98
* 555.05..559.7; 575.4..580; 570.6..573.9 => 0.03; 10.1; 9.76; 9.72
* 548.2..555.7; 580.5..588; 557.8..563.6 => -0.09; 9.42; 9.4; 8.83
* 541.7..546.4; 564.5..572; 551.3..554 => -0.03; 8.83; 9.29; 9.87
